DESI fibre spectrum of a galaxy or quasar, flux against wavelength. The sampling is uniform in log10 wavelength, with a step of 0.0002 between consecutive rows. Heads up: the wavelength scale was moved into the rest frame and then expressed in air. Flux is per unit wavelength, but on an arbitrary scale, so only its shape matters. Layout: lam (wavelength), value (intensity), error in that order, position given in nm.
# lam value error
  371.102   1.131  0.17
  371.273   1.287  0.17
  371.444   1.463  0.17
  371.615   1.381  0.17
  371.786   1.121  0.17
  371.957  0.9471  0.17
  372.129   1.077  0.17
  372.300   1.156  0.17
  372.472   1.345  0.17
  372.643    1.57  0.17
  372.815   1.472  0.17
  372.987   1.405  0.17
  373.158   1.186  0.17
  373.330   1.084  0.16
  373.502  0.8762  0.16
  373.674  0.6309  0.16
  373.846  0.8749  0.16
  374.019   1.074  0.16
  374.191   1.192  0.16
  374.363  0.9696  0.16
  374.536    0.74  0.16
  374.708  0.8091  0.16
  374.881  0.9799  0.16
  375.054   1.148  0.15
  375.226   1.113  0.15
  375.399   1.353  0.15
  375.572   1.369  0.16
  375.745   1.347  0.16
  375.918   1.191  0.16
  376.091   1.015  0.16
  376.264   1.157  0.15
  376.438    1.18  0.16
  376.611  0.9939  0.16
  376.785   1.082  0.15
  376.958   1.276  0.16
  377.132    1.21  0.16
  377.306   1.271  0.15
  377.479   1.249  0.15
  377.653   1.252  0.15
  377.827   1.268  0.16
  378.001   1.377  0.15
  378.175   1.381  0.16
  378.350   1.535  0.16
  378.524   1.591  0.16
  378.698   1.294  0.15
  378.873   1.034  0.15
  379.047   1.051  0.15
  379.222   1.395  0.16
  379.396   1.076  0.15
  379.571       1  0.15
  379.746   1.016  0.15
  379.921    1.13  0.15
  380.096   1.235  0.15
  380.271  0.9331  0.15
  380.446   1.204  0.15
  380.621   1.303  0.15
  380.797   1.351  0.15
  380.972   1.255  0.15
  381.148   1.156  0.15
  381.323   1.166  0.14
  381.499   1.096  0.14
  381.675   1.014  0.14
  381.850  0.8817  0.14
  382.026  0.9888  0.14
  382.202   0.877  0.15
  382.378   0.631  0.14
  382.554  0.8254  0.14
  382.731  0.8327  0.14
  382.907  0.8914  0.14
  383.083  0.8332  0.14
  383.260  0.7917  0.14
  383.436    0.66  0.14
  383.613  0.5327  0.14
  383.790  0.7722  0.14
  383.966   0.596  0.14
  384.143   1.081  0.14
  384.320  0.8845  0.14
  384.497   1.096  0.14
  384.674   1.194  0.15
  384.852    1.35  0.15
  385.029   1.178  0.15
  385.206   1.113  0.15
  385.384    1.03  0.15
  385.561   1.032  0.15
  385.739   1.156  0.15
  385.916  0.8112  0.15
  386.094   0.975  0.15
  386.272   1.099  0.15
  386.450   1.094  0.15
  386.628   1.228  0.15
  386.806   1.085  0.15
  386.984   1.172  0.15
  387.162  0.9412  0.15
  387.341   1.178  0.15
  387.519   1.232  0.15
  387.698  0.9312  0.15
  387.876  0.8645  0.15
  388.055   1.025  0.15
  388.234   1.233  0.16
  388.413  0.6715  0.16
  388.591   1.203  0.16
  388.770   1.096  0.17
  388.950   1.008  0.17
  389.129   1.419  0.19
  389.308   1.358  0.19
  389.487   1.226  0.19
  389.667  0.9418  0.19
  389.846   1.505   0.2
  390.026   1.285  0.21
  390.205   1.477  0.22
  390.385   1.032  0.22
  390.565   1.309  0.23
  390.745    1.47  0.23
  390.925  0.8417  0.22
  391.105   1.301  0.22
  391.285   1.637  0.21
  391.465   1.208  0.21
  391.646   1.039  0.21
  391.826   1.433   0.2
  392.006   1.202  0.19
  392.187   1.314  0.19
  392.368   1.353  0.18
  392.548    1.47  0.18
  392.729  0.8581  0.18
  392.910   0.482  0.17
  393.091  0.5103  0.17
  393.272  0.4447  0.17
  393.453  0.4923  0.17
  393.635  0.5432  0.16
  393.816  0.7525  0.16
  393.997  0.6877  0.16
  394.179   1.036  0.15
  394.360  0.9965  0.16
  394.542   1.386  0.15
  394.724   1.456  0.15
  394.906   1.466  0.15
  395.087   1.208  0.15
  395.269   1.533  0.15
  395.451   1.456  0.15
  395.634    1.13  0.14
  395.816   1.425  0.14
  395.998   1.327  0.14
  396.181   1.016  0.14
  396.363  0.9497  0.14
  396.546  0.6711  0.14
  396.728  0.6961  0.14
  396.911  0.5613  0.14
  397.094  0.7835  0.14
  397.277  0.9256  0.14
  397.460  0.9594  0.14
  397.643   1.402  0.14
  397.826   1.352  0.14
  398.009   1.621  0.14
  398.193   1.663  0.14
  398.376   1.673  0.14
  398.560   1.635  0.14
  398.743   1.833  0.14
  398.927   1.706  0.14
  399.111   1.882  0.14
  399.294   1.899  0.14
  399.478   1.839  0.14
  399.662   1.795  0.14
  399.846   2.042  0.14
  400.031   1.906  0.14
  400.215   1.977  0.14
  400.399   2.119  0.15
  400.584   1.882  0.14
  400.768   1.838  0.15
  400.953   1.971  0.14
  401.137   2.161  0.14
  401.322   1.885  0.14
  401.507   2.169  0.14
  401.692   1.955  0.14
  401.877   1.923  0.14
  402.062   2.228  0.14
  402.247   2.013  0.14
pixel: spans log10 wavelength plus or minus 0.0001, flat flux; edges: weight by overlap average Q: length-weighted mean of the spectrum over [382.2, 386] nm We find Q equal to 0.918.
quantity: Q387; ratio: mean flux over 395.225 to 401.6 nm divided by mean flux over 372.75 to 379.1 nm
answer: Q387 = 1.3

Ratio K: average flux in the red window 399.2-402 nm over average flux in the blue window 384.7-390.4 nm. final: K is 1.74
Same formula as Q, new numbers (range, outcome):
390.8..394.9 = 1.03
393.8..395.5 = 1.21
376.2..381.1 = 1.22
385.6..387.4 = 1.07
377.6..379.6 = 1.28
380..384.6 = 0.958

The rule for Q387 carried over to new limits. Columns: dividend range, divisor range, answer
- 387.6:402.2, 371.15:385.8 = 1.20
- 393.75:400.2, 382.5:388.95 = 1.35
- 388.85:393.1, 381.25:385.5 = 1.30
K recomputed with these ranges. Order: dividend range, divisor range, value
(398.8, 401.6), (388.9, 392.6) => 1.51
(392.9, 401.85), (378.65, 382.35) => 1.25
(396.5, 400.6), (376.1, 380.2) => 1.25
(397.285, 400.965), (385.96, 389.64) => 1.58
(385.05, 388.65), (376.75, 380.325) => 0.86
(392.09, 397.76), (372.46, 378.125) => 0.88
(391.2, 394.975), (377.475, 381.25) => 0.84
